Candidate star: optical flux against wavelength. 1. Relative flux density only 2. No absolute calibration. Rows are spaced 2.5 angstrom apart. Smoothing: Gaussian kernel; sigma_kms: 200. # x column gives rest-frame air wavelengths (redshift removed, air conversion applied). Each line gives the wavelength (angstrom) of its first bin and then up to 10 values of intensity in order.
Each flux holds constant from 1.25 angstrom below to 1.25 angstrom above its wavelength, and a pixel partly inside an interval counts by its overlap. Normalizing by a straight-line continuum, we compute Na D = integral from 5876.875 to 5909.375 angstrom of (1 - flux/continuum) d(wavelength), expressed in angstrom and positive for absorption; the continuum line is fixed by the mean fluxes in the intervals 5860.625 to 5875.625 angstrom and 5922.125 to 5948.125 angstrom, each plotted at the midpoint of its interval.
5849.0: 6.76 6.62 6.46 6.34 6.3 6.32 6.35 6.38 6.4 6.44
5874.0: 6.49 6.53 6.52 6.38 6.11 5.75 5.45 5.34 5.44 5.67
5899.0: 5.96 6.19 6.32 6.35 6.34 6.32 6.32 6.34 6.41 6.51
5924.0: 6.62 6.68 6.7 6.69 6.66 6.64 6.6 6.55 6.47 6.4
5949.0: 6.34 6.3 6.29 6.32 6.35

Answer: 2.4 angstrom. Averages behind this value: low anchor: 6.4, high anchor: 6.6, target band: 5.99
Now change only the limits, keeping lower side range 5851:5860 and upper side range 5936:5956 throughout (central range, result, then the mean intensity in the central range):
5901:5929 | 0.0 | 6.42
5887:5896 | 1.4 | 5.46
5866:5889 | 0.5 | 6.28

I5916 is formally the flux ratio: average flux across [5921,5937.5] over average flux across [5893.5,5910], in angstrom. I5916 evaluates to 1.10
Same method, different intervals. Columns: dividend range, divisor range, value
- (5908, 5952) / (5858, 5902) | 1.06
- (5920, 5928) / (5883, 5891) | 1.15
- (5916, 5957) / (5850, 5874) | 1.02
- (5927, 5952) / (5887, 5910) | 1.11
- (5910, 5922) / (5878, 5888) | 1.03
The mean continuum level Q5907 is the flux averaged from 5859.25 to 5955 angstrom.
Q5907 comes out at 6.3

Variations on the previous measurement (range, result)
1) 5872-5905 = 6.02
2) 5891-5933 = 6.27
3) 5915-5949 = 6.55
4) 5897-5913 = 6.22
